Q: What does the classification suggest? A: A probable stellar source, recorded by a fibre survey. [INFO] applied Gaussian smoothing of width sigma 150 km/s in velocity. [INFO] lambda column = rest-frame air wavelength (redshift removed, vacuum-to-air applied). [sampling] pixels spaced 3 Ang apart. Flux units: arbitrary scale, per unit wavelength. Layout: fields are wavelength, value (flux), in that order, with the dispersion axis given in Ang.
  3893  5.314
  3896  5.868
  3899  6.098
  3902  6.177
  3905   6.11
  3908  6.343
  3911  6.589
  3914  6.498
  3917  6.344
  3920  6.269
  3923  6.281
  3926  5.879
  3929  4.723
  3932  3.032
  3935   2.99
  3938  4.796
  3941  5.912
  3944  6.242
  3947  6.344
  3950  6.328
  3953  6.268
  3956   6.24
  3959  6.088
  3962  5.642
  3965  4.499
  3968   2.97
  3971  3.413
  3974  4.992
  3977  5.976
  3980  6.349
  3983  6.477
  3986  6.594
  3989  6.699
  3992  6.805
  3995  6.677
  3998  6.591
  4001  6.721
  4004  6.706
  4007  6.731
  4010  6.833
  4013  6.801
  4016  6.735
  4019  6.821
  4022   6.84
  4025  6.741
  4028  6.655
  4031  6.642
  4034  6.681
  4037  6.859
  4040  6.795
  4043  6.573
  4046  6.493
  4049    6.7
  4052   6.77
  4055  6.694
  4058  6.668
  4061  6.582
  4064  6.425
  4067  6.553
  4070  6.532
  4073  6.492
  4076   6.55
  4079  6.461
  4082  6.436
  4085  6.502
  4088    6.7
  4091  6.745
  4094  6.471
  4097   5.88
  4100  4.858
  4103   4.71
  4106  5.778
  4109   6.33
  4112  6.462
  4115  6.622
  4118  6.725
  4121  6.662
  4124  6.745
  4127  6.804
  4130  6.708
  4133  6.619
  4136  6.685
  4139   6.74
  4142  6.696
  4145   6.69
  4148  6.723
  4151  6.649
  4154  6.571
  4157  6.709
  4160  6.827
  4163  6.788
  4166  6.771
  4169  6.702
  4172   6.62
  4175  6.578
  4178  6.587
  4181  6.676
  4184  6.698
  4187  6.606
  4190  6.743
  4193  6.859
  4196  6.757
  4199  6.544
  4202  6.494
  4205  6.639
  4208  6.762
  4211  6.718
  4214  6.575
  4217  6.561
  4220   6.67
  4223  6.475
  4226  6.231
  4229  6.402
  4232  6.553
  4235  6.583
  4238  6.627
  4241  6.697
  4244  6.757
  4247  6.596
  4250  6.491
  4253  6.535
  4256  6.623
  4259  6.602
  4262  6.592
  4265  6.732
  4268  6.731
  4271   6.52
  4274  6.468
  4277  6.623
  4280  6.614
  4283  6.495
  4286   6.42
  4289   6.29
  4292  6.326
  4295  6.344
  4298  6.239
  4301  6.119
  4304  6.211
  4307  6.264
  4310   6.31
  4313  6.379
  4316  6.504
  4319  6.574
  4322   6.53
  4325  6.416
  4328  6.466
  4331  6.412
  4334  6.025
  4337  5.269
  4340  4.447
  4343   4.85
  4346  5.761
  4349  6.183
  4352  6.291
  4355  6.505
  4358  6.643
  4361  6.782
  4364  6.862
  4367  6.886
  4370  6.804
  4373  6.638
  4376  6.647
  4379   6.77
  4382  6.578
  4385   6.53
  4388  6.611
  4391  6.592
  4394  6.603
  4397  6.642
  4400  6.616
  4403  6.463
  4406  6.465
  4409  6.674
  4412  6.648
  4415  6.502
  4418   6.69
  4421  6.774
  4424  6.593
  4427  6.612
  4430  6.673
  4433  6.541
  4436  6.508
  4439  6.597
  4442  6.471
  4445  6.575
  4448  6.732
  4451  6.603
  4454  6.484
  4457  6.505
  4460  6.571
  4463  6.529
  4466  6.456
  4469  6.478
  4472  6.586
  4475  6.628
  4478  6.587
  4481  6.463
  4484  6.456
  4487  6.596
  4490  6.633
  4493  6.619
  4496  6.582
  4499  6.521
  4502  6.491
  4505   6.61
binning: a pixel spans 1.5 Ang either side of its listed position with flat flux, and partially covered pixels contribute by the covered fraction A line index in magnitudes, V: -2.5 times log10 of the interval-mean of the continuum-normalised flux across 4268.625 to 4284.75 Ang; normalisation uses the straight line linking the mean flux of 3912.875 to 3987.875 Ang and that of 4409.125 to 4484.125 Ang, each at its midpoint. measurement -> -0.06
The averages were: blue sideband 5.49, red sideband 6.57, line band 6.55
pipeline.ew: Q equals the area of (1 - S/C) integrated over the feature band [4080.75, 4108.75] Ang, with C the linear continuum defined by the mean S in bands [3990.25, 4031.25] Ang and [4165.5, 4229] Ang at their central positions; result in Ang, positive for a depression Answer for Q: 2.8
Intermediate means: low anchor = 6.74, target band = 6.02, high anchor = 6.62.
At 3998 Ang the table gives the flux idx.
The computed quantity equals 6.591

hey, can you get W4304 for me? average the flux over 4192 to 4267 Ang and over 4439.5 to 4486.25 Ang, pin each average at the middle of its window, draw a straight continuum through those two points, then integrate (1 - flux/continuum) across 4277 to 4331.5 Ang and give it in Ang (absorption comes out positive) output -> 1.6 Ang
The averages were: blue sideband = 6.6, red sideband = 6.54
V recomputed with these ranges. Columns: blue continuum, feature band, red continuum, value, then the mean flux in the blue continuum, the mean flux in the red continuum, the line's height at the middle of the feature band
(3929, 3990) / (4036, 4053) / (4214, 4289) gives -0.17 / 5.37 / 6.56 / 5.71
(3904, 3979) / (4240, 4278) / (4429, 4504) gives -0.08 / 5.47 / 6.55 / 6.13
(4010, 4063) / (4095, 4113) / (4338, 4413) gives 0.17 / 6.71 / 6.41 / 6.65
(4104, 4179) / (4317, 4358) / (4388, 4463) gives 0.10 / 6.62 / 6.59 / 6.6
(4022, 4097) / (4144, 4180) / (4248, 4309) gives -0.02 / 6.6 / 6.46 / 6.54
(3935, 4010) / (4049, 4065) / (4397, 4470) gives -0.11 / 5.88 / 6.58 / 6.01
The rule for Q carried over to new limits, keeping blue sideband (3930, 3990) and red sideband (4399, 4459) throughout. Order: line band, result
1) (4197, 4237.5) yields -3.5 Ang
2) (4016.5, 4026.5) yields -2.3 Ang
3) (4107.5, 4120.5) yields -1.7 Ang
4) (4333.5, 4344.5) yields 2.2 Ang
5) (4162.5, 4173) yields -1.4 Ang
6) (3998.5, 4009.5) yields -2.5 Ang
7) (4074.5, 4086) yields -1.6 Ang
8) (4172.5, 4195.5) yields -2.8 Ang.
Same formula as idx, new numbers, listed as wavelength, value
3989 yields 6.699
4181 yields 6.676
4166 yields 6.771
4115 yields 6.622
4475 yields 6.628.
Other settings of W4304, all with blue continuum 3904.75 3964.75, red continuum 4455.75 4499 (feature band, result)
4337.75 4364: 1.6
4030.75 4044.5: -2.0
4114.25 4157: -4.7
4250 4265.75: -1.0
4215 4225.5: -0.7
